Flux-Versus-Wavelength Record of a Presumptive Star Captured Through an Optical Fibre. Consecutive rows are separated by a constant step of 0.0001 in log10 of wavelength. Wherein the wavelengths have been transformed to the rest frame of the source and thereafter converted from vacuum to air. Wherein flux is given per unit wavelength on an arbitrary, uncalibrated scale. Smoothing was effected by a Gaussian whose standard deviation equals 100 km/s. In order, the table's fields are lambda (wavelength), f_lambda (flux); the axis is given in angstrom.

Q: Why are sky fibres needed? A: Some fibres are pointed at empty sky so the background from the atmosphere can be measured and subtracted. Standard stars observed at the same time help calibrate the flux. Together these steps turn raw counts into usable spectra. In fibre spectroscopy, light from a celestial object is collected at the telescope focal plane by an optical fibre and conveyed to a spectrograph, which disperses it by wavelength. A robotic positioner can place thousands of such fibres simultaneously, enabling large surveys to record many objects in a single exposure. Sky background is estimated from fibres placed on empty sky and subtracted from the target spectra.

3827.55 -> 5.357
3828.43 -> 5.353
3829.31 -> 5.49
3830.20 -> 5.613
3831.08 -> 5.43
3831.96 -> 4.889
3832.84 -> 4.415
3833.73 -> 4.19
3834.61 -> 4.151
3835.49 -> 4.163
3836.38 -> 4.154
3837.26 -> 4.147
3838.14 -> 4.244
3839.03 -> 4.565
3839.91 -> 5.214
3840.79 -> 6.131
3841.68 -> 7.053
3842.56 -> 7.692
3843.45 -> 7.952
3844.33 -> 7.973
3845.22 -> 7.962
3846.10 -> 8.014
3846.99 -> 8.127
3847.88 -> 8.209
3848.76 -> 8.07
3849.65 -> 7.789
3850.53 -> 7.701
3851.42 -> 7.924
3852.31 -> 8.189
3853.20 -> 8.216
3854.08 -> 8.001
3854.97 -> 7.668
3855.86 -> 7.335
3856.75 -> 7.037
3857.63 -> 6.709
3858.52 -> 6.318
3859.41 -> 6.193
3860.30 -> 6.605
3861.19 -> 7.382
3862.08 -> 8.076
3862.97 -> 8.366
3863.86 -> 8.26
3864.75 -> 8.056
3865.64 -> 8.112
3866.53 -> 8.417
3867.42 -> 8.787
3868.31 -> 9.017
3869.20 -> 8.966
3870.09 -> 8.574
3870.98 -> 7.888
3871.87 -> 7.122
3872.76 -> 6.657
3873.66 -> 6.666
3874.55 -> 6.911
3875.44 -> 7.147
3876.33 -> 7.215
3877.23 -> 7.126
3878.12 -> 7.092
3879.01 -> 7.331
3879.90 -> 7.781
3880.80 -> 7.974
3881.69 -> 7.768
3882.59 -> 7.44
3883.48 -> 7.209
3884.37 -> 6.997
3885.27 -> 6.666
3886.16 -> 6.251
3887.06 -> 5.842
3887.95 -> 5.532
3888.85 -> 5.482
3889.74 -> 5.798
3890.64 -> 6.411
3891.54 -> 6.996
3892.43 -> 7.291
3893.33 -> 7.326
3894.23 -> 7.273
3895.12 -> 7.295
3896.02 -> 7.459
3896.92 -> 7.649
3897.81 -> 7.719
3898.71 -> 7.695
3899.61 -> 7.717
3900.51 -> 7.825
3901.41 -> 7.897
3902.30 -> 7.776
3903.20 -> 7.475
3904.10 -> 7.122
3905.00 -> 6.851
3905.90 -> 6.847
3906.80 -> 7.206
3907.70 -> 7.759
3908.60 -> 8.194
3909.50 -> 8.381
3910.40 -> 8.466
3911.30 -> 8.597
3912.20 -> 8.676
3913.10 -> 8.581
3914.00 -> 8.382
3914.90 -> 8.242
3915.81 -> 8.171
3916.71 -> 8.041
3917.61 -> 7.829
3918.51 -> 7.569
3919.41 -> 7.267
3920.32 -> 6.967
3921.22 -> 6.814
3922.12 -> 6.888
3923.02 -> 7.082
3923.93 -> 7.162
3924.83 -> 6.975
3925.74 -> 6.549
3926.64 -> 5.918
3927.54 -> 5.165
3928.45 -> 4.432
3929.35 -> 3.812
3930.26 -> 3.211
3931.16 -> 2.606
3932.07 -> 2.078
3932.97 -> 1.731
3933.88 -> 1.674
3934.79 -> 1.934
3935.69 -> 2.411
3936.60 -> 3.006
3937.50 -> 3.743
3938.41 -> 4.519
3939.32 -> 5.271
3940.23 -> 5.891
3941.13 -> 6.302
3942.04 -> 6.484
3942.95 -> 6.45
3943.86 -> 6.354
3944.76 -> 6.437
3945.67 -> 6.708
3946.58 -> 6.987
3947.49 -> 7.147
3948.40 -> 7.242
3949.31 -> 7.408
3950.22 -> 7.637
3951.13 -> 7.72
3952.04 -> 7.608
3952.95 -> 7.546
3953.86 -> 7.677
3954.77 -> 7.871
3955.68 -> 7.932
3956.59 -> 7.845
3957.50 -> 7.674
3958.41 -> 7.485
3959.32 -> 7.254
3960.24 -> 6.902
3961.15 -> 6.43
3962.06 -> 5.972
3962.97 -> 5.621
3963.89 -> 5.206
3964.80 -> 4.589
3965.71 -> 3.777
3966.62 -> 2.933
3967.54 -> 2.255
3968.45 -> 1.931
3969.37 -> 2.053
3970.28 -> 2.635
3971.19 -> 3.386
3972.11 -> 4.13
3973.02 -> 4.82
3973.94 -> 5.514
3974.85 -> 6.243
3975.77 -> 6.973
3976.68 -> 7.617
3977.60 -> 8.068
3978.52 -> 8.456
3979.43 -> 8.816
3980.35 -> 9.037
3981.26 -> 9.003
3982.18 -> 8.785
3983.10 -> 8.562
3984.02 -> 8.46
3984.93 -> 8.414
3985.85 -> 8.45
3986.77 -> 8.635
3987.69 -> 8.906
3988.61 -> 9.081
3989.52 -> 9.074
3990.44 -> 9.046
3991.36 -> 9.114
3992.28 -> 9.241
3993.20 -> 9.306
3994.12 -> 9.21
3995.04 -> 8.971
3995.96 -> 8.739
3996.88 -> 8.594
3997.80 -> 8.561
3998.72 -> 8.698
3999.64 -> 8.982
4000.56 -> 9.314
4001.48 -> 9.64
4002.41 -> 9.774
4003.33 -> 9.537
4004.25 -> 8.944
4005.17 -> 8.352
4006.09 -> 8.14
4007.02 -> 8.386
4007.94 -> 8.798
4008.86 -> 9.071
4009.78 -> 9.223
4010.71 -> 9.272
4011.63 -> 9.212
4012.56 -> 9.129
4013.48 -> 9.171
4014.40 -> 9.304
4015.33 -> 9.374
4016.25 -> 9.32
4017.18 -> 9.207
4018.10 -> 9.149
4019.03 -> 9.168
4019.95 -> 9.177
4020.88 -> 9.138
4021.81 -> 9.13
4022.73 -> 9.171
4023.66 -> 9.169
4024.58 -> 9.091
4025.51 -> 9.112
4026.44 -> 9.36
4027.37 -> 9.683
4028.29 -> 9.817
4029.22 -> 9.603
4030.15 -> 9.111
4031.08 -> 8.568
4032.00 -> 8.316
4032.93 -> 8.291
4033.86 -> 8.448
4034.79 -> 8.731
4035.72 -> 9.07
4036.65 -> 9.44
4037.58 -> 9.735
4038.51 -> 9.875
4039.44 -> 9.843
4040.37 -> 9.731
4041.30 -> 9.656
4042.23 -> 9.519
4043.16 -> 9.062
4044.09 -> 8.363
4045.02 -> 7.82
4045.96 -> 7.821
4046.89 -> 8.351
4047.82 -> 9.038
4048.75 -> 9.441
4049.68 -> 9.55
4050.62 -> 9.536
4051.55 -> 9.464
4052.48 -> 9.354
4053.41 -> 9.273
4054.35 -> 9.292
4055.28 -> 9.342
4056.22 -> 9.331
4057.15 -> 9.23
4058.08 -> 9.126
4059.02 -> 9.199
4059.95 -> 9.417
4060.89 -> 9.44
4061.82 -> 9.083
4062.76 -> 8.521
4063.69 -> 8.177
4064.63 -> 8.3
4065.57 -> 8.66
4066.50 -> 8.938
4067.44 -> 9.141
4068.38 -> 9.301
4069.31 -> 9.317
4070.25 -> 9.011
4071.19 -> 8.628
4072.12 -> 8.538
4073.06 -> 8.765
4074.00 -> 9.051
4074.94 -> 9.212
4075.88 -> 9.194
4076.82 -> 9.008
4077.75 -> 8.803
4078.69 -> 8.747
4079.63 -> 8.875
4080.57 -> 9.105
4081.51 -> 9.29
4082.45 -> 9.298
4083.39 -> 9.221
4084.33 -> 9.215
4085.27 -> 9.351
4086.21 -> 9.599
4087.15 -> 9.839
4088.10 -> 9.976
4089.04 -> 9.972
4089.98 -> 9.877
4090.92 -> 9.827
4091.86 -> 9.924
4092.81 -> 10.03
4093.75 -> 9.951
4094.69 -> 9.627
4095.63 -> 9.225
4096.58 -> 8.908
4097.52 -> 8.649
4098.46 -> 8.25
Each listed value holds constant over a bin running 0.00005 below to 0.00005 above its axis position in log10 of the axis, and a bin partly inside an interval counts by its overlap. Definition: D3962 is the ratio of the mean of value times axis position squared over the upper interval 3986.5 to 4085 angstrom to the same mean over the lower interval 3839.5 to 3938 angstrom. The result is 1.41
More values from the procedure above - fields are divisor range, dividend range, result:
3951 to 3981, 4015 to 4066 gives 1.56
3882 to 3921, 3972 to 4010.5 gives 1.20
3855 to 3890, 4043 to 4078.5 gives 1.35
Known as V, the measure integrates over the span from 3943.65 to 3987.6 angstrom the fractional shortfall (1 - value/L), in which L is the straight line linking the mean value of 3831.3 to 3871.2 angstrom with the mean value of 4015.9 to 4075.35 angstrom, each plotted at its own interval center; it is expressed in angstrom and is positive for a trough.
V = 8.7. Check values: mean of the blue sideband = 7.03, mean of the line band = 6.61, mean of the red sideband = 9.09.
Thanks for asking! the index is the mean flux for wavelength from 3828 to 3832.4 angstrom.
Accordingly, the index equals 5.35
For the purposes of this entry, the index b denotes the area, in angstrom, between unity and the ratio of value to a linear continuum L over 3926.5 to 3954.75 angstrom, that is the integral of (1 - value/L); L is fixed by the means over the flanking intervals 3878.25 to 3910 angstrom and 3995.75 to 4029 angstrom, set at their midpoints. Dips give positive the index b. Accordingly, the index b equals 9.5 angstrom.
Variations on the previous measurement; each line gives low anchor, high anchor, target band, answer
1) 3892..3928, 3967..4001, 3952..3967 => 2.03 angstrom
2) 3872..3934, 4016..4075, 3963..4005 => 4.13 angstrom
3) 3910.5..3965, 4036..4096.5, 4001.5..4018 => -2.46 angstrom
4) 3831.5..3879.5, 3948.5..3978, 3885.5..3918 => -4.45 angstrom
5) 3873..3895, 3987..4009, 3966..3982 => 5.62 angstrom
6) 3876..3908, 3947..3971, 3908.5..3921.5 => -2.46 angstrom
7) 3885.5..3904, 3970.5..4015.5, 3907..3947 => 7.55 angstrom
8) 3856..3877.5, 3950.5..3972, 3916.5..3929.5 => -0.33 angstrom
